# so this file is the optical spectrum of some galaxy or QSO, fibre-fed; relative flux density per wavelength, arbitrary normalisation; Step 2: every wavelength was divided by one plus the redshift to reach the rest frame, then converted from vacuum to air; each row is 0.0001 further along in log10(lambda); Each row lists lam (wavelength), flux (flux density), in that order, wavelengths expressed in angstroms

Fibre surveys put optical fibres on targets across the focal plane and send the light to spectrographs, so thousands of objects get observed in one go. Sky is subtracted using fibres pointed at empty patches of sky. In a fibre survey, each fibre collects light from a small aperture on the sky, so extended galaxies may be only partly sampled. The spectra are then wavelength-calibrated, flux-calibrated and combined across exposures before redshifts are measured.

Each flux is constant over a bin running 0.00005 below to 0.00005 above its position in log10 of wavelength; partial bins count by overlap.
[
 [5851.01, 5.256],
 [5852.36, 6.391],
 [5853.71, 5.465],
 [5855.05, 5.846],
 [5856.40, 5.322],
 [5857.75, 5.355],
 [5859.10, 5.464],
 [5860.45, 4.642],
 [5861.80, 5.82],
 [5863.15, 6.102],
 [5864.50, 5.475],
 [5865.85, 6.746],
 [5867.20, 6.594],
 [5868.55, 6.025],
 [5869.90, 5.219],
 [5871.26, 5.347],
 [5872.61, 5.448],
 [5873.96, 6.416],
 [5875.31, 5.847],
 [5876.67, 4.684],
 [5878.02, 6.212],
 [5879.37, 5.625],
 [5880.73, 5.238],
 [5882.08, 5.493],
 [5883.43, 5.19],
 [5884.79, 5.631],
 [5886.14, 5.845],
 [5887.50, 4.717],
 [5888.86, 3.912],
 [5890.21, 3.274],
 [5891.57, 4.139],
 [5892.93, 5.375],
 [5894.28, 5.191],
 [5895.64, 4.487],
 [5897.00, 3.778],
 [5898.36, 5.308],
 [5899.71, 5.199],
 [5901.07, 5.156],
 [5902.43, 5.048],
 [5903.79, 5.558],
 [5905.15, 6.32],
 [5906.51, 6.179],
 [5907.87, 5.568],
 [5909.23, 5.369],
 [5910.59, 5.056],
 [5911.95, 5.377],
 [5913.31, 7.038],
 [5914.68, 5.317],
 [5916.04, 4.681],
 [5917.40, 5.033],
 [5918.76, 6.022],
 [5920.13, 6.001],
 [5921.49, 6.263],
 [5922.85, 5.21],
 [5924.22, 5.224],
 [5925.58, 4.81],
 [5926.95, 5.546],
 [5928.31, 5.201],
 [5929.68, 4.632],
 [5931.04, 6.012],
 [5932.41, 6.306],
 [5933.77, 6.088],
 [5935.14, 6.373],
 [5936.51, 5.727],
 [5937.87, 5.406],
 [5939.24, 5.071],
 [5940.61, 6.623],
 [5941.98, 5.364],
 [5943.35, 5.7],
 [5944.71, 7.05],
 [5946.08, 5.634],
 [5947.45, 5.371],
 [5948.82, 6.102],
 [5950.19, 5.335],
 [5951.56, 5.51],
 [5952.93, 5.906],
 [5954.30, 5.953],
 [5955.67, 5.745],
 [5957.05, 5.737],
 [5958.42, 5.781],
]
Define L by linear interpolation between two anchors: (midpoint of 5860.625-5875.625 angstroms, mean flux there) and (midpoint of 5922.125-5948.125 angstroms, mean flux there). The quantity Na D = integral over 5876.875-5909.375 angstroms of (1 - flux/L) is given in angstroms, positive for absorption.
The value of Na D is 3.60 angstroms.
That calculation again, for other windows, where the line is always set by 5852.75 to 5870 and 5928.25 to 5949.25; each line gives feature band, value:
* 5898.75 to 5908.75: 0.4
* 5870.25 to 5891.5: 1.9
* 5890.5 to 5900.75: 1.8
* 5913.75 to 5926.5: 0.8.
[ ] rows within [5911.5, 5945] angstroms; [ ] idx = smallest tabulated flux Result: 4.632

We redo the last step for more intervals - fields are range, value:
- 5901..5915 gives 5.048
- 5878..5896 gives 3.274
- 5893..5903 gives 3.778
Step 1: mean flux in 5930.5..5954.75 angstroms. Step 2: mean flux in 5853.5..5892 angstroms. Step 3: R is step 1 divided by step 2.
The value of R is 1.1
